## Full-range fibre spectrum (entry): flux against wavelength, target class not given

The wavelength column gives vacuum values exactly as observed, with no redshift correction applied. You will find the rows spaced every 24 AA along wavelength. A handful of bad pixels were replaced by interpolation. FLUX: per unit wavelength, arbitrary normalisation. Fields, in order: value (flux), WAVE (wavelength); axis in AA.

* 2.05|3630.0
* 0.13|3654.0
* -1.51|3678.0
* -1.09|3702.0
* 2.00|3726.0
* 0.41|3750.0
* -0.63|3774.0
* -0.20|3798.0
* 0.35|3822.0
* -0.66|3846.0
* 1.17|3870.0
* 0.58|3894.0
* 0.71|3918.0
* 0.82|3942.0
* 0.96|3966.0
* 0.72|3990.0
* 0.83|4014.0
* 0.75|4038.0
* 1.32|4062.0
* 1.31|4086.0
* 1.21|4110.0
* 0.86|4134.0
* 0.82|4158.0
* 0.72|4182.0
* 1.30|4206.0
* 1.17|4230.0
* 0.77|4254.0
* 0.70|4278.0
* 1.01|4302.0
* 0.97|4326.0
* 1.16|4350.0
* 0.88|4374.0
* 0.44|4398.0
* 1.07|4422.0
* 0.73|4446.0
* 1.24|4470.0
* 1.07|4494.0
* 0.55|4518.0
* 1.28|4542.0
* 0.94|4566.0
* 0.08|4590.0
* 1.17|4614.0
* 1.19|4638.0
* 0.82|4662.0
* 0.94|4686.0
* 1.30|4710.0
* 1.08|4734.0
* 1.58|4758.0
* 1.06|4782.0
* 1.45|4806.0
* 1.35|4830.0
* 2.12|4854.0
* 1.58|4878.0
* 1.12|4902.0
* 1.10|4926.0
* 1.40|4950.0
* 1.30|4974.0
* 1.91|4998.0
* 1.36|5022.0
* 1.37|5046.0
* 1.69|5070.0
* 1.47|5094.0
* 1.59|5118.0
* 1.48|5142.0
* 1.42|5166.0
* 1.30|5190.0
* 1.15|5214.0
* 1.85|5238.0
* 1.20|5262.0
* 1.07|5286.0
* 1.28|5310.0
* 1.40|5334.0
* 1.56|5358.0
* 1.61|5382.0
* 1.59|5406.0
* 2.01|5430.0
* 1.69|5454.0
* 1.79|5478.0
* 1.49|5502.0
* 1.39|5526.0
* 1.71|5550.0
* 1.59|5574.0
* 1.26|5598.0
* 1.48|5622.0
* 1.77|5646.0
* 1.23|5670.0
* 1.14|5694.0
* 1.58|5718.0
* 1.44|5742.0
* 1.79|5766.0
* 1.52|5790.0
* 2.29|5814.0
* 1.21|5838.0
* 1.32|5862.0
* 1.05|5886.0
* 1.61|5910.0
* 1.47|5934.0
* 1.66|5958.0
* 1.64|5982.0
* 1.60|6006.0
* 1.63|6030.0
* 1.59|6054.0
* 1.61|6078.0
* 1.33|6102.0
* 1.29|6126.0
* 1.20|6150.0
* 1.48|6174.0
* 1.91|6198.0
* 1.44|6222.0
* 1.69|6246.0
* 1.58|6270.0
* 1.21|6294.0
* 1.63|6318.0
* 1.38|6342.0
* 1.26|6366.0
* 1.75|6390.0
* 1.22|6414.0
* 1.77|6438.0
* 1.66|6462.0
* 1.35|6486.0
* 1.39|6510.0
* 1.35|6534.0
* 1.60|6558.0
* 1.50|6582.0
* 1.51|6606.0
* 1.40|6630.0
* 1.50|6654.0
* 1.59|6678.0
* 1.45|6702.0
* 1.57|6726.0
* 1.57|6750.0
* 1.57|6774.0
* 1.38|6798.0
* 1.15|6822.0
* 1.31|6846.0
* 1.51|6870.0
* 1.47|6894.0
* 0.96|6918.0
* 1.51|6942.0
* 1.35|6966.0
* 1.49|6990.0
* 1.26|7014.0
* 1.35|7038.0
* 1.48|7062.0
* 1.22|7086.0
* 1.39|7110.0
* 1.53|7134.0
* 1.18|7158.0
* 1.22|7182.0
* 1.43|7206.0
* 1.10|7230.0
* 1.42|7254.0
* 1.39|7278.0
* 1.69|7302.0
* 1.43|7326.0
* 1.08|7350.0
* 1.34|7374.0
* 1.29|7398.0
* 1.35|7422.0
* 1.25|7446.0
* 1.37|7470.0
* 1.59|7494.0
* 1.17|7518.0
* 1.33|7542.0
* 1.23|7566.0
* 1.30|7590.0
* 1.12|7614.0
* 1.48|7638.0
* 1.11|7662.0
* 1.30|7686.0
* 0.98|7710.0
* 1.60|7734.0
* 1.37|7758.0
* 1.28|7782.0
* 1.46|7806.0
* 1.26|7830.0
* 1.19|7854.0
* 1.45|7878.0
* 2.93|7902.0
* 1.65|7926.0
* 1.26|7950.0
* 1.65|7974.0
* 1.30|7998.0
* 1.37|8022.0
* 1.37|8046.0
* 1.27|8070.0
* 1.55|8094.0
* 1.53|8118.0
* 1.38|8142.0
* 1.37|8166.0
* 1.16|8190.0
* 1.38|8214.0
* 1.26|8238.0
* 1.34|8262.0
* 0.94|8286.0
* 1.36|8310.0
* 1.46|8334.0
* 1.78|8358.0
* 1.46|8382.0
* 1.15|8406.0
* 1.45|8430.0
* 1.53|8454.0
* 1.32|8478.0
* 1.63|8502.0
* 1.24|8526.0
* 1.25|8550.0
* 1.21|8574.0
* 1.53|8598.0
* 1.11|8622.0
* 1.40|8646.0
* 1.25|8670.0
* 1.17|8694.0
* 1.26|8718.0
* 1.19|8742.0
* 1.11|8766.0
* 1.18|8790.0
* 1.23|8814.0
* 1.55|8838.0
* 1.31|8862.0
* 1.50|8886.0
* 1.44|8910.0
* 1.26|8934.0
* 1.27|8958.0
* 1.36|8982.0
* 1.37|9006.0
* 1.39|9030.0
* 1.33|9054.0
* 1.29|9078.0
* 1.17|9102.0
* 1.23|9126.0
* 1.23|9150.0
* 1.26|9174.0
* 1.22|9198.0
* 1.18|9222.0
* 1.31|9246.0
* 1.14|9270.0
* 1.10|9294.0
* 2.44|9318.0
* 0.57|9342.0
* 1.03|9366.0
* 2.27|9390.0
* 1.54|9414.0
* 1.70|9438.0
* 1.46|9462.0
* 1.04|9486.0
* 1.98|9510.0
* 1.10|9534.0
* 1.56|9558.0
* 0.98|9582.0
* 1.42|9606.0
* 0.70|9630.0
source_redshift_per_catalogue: 0.205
